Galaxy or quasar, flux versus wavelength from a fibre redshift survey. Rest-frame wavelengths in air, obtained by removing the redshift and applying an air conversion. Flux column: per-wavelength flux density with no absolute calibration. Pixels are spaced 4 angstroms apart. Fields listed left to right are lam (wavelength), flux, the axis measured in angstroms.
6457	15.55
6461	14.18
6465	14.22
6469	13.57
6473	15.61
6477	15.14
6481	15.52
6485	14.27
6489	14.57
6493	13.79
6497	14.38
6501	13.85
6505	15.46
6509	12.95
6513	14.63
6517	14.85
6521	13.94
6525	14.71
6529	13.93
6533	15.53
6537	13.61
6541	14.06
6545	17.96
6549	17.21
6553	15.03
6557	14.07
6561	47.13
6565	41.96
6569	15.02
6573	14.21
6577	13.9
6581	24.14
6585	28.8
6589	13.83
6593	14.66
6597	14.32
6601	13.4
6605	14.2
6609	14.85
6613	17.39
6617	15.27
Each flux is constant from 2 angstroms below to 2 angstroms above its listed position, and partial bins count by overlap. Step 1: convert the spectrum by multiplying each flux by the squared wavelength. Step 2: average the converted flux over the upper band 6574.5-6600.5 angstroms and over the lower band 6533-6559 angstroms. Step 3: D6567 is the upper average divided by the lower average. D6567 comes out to 1.18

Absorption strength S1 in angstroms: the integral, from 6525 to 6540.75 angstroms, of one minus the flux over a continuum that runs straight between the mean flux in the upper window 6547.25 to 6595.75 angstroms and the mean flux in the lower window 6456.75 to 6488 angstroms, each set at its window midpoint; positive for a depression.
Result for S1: 3.77 angstroms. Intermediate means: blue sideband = 14.7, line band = 14.4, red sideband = 21.6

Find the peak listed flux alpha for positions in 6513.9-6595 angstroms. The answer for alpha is 47.13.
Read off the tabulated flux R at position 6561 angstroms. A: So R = 47.13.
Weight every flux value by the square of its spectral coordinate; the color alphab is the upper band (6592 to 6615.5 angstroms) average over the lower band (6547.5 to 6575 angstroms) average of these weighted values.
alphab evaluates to 0.64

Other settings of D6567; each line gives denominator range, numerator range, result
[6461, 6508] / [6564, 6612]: 1.28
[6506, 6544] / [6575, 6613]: 1.20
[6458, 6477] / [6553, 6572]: 1.93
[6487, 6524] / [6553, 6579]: 1.69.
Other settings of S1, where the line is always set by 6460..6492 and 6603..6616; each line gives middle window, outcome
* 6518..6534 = 0.5 angstroms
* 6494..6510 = 0.6 angstroms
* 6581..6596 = -4.0 angstroms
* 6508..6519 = 0.4 angstroms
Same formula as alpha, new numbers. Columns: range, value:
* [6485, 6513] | 15.46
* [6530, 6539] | 15.53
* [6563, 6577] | 41.96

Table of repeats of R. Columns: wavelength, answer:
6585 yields 28.8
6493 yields 13.79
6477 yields 15.14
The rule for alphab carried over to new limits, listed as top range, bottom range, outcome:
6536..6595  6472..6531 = 1.44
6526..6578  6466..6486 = 1.35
